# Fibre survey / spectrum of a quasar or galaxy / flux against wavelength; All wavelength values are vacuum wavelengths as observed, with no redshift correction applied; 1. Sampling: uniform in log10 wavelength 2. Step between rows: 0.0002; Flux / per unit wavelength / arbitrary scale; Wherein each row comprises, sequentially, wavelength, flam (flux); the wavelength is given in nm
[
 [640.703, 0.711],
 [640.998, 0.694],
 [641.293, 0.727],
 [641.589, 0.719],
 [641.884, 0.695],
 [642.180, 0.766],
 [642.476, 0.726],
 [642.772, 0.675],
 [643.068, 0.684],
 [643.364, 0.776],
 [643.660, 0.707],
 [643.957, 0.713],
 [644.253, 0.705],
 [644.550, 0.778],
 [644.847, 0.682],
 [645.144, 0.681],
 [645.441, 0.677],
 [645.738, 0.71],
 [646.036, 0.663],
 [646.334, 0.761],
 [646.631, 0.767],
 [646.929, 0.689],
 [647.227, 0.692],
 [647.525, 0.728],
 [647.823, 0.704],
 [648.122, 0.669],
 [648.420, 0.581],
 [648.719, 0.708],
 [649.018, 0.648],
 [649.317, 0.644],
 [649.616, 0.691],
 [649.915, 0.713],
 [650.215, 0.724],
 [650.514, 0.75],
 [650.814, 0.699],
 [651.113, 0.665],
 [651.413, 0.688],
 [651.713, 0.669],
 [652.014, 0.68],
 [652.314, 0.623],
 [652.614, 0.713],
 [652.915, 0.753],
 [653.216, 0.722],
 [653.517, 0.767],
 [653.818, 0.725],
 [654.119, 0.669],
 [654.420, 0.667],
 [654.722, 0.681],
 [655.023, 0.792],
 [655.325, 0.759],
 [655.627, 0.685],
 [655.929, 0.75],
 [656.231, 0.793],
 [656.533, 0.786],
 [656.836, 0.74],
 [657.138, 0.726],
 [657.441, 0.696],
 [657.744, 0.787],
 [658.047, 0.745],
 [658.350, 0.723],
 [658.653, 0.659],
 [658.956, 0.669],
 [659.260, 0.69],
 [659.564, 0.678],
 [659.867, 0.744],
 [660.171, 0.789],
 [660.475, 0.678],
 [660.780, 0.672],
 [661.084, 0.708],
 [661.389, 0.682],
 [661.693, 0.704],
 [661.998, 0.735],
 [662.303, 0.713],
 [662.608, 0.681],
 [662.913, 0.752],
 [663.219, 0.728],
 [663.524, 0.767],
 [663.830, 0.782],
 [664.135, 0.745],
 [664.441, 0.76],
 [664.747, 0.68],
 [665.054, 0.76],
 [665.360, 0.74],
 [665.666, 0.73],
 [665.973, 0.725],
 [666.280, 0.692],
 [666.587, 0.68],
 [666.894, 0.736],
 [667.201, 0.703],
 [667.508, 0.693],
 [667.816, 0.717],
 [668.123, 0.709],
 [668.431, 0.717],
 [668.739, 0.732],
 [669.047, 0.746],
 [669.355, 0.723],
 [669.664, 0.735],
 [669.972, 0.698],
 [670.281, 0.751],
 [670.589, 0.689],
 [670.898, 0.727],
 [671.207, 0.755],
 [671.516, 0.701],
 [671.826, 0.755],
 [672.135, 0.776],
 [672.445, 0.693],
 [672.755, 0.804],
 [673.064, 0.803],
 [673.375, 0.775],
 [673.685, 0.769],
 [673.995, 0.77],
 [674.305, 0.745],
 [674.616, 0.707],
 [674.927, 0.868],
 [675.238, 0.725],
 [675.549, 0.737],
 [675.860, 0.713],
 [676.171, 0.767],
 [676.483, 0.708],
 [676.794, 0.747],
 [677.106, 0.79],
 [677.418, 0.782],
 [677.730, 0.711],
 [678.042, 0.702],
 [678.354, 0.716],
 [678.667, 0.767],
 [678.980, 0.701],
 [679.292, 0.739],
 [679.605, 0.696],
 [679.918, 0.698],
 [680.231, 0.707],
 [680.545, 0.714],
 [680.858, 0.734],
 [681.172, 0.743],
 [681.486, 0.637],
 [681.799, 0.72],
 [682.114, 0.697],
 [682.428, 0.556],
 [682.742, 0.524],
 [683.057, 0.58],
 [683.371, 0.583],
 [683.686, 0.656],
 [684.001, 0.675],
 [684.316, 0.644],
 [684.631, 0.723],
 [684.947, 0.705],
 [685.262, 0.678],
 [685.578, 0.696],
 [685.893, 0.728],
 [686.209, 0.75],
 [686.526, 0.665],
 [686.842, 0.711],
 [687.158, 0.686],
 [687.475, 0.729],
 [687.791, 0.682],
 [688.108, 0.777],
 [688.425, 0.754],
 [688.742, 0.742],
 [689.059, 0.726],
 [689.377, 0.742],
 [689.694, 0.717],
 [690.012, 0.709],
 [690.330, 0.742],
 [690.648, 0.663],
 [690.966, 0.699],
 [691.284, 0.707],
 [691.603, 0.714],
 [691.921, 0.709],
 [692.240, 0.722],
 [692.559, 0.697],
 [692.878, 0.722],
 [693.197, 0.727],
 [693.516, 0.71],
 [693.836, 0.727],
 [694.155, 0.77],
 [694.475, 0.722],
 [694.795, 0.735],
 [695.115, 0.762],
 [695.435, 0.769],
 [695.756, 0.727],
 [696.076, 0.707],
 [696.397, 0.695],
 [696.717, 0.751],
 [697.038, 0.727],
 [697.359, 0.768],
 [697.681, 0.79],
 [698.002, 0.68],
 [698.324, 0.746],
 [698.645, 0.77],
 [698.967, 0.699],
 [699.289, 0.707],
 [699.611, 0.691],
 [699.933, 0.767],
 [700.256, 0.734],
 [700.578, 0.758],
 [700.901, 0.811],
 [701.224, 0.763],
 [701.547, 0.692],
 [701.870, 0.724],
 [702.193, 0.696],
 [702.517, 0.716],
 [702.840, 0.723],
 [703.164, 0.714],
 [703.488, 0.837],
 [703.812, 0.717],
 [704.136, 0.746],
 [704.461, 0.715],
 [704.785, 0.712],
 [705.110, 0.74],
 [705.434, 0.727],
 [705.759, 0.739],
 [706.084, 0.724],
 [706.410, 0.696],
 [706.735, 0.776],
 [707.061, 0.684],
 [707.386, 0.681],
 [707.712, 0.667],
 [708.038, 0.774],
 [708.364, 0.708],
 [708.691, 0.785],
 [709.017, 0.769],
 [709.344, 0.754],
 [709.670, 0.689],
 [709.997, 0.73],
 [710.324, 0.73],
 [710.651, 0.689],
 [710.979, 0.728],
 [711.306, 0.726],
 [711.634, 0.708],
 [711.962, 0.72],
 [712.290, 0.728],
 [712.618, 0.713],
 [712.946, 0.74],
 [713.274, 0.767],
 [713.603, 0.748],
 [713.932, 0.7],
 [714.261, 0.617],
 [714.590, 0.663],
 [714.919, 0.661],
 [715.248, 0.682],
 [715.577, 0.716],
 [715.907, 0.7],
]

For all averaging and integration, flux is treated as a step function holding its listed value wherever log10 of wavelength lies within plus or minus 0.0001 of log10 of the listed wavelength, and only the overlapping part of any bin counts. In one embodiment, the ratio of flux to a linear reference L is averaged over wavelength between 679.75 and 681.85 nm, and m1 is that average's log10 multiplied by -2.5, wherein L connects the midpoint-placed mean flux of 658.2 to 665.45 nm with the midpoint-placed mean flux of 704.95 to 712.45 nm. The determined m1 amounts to 0.02 mag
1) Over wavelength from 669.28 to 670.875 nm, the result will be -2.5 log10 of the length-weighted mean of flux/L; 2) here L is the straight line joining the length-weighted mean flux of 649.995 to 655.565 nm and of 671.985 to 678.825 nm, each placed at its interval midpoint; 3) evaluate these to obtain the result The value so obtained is 0.03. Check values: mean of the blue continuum 0.708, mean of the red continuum 0.753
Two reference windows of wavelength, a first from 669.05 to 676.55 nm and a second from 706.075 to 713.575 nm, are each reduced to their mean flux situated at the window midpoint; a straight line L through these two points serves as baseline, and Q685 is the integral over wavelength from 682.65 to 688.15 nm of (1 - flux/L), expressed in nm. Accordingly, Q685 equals 0.46 nm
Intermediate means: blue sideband 0.746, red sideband 0.726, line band 0.677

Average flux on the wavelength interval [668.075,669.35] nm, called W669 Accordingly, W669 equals 0.727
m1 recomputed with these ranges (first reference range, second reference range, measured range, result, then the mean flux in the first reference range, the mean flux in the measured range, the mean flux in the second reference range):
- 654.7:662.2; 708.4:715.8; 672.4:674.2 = -0.08 mag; 0.723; 0.773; 0.716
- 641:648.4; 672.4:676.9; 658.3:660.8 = 0.05 mag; 0.71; 0.701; 0.757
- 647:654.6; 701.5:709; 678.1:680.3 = -0.01 mag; 0.692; 0.718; 0.727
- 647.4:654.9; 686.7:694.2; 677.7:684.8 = 0.05 mag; 0.692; 0.679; 0.719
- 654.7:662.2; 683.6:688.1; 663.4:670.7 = -0.01 mag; 0.723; 0.725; 0.698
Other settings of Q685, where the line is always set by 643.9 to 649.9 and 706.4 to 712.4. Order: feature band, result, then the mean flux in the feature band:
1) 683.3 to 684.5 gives 0.112 nm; 0.645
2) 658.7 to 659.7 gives 0.034 nm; 0.677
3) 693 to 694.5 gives -0.032 nm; 0.732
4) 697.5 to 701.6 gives -0.121 nm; 0.74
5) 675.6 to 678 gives -0.116 nm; 0.743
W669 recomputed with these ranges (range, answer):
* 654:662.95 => 0.718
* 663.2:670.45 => 0.727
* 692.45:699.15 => 0.734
